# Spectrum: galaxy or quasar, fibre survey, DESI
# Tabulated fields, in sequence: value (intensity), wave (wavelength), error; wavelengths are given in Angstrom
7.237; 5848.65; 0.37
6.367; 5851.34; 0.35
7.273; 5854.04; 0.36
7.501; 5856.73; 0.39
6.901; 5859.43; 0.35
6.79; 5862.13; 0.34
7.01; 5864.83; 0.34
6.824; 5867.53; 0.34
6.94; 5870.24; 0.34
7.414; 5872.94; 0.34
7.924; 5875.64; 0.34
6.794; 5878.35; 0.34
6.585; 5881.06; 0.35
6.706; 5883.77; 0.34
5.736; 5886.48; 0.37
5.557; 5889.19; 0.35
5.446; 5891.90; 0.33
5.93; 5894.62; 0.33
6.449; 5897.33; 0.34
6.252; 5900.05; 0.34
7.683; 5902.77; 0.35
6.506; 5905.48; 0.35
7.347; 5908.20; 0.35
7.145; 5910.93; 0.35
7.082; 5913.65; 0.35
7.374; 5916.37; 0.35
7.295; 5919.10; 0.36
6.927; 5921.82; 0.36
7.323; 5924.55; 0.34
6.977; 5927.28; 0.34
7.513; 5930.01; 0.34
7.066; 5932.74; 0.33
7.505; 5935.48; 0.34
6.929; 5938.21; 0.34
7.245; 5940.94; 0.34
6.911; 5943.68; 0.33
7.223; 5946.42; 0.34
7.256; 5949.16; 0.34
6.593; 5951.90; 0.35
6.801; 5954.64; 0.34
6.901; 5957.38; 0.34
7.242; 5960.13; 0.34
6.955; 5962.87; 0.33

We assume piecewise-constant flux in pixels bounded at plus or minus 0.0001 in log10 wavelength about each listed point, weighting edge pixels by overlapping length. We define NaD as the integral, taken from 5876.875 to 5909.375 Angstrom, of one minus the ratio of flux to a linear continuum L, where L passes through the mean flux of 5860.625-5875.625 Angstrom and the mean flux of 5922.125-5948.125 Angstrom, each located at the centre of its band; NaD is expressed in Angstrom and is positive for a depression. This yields 3.2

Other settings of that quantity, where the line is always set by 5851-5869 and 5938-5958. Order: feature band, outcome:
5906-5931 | -0.7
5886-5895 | 1.7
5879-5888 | 0.8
